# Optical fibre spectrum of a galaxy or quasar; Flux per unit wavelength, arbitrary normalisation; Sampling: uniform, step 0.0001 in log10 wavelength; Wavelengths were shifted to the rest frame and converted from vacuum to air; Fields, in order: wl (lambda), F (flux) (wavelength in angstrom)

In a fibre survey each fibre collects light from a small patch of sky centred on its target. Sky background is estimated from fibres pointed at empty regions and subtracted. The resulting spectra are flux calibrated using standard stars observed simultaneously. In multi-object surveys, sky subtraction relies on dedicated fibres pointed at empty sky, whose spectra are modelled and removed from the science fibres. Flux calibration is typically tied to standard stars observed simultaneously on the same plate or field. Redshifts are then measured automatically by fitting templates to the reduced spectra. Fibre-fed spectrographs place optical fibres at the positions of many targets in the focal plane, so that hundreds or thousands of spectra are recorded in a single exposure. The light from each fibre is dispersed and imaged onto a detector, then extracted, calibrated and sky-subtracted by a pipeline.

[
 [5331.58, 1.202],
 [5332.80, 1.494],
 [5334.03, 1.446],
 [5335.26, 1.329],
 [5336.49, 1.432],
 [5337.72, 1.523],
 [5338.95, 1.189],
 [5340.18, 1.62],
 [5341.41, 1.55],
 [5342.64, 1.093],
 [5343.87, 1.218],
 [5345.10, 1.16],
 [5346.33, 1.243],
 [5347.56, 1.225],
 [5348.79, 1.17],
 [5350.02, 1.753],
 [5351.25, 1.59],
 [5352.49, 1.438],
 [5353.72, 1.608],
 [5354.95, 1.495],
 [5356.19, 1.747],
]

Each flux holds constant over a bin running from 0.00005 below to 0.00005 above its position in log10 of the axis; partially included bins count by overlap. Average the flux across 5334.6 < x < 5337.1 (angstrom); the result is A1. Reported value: 1.38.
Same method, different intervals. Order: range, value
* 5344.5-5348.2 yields 1.21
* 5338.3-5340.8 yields 1.41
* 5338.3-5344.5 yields 1.33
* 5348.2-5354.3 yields 1.51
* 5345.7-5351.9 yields 1.4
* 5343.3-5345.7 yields 1.19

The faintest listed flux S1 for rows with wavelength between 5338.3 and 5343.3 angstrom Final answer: 1.093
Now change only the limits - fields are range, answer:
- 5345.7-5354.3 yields 1.17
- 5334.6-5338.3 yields 1.329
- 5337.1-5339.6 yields 1.189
